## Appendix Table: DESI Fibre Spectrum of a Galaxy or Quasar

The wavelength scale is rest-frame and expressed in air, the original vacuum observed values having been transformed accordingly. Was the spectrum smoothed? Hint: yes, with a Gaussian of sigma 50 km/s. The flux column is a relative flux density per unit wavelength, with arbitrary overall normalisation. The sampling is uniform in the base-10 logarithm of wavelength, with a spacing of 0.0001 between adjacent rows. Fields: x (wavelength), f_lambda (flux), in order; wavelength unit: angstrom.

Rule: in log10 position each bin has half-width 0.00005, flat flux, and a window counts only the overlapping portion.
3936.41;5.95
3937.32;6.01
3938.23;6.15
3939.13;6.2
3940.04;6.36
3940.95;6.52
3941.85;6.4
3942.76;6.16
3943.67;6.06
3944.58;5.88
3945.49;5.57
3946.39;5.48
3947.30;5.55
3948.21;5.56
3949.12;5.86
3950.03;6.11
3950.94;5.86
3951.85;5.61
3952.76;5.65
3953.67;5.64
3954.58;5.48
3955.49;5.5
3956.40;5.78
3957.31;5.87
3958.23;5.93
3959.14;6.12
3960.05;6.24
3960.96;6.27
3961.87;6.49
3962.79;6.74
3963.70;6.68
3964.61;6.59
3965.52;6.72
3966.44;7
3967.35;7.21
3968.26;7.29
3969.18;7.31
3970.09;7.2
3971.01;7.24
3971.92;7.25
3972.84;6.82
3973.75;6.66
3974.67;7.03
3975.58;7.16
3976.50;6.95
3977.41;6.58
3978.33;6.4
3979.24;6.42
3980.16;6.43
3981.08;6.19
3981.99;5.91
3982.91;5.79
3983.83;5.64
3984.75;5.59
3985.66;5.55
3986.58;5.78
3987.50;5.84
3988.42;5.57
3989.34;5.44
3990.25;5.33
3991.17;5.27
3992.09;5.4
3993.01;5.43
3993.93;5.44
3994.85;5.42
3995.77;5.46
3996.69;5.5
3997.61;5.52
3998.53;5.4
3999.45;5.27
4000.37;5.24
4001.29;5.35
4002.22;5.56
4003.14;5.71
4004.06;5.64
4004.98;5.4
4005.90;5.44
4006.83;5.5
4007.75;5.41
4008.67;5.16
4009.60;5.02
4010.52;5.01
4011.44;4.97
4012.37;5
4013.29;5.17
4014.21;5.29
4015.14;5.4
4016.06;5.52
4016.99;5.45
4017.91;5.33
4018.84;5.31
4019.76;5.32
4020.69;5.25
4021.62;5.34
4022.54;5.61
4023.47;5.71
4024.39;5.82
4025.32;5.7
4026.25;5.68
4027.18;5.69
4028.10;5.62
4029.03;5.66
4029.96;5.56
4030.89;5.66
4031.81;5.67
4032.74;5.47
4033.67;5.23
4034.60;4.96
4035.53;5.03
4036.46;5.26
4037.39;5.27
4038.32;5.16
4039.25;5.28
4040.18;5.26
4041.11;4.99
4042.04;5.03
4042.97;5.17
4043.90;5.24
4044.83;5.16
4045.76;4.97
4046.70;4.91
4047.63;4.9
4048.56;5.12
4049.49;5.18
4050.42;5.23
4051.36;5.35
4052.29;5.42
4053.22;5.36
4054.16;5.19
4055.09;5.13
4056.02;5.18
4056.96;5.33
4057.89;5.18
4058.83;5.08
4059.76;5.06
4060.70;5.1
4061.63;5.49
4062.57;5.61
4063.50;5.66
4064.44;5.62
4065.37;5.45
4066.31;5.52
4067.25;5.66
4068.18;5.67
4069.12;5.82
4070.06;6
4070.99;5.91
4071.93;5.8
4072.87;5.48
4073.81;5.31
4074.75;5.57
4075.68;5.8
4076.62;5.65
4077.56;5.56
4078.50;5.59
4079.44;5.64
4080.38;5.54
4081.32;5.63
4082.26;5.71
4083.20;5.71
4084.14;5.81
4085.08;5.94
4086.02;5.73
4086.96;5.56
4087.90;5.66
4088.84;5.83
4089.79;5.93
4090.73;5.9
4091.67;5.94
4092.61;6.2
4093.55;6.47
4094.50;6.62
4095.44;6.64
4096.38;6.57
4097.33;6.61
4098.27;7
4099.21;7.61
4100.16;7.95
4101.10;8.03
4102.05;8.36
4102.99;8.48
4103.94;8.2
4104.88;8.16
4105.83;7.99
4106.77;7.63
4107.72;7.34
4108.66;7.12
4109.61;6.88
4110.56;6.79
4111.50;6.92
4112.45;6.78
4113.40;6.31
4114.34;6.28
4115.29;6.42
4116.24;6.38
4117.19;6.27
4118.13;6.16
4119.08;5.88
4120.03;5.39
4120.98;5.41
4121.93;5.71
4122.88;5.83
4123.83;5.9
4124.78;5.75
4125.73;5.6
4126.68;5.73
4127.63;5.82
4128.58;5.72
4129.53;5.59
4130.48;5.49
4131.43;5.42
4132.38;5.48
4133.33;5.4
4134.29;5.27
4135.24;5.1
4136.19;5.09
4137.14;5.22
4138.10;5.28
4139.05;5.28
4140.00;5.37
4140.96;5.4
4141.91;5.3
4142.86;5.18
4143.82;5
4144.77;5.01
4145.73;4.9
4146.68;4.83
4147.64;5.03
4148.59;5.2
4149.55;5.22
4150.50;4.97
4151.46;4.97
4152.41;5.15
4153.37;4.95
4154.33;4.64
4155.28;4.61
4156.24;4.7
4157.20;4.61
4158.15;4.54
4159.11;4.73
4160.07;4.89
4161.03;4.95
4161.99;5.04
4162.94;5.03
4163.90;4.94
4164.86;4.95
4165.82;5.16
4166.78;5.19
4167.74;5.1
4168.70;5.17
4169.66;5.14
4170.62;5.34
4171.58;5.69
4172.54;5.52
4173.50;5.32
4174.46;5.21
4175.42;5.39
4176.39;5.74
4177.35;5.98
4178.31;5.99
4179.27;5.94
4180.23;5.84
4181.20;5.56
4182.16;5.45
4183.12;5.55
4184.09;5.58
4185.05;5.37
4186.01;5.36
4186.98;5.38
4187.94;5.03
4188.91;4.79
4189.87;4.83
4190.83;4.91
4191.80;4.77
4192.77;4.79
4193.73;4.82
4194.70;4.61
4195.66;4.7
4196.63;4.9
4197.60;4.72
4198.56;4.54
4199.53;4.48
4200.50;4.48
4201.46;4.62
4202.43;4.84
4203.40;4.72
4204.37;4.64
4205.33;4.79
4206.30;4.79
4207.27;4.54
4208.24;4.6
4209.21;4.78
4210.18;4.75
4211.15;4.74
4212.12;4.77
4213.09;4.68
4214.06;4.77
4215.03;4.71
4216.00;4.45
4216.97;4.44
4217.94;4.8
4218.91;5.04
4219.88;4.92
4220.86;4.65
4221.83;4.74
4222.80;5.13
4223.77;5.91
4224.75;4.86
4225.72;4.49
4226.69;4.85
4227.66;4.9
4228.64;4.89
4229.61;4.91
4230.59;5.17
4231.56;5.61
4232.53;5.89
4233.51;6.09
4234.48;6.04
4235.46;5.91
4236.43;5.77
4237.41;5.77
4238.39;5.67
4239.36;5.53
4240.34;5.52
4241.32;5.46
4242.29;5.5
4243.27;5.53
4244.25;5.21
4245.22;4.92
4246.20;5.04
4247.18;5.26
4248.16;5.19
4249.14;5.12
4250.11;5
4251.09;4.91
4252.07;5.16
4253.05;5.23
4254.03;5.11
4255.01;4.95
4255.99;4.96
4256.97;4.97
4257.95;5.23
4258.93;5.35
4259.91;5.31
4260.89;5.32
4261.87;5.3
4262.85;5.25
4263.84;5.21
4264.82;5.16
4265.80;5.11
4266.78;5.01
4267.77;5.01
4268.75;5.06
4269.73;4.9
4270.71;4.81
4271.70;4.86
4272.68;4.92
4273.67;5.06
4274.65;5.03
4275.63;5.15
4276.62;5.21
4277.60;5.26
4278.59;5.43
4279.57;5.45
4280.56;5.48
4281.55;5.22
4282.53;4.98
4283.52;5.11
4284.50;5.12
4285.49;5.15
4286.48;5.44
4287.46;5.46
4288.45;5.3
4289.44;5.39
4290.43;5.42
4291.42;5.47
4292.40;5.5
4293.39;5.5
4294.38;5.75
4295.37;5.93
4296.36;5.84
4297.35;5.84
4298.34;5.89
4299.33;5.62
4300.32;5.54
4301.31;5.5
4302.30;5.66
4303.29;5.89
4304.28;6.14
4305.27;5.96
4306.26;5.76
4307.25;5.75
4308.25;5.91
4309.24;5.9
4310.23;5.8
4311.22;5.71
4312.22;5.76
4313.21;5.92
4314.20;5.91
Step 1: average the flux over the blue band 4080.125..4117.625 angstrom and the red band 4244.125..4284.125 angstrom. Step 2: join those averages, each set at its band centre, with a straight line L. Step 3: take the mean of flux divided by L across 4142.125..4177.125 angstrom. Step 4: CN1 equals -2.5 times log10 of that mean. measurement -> 0.20 mag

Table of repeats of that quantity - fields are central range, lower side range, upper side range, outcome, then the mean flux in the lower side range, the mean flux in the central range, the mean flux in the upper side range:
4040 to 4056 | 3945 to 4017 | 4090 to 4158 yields 0.155 mag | 5.9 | 5.15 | 6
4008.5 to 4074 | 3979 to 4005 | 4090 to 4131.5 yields 0.124 mag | 5.6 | 5.35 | 6.58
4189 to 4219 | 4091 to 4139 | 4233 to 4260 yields 0.204 mag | 6.39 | 4.71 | 5.35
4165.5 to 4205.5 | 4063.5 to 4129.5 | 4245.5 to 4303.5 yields 0.124 mag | 6.25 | 5.14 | 5.27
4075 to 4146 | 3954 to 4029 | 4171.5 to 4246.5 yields -0.123 mag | 5.87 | 6.12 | 5.12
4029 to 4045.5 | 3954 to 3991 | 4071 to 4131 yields 0.198 mag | 6.34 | 5.27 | 6.3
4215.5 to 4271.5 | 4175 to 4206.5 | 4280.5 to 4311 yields 0.033 mag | 5.09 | 5.18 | 5.59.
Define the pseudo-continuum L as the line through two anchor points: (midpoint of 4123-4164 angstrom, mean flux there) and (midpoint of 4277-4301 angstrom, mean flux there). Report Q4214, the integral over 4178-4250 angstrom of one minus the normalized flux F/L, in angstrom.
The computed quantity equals 3.1 angstrom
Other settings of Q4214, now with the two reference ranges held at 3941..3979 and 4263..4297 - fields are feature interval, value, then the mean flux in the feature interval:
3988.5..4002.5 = 1.8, 5.4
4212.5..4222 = 1.3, 4.72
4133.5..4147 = 1.3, 5.17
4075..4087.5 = 0.5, 5.68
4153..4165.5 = 1.9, 4.82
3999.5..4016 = 2.3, 5.31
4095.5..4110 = -4.2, 7.57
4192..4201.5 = 1.5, 4.67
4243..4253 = 0.4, 5.13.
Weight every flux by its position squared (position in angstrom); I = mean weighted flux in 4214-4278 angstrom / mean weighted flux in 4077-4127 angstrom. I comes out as 0.86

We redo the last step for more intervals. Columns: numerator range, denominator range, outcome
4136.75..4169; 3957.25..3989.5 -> 0.85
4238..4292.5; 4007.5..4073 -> 1.08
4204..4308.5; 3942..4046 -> 1.03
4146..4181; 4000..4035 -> 1.02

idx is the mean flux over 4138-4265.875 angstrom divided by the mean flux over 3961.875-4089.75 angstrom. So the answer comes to 0.9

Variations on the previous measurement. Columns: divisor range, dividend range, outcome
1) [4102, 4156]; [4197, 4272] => 0.86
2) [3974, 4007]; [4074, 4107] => 1.12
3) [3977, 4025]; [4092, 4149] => 1.12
